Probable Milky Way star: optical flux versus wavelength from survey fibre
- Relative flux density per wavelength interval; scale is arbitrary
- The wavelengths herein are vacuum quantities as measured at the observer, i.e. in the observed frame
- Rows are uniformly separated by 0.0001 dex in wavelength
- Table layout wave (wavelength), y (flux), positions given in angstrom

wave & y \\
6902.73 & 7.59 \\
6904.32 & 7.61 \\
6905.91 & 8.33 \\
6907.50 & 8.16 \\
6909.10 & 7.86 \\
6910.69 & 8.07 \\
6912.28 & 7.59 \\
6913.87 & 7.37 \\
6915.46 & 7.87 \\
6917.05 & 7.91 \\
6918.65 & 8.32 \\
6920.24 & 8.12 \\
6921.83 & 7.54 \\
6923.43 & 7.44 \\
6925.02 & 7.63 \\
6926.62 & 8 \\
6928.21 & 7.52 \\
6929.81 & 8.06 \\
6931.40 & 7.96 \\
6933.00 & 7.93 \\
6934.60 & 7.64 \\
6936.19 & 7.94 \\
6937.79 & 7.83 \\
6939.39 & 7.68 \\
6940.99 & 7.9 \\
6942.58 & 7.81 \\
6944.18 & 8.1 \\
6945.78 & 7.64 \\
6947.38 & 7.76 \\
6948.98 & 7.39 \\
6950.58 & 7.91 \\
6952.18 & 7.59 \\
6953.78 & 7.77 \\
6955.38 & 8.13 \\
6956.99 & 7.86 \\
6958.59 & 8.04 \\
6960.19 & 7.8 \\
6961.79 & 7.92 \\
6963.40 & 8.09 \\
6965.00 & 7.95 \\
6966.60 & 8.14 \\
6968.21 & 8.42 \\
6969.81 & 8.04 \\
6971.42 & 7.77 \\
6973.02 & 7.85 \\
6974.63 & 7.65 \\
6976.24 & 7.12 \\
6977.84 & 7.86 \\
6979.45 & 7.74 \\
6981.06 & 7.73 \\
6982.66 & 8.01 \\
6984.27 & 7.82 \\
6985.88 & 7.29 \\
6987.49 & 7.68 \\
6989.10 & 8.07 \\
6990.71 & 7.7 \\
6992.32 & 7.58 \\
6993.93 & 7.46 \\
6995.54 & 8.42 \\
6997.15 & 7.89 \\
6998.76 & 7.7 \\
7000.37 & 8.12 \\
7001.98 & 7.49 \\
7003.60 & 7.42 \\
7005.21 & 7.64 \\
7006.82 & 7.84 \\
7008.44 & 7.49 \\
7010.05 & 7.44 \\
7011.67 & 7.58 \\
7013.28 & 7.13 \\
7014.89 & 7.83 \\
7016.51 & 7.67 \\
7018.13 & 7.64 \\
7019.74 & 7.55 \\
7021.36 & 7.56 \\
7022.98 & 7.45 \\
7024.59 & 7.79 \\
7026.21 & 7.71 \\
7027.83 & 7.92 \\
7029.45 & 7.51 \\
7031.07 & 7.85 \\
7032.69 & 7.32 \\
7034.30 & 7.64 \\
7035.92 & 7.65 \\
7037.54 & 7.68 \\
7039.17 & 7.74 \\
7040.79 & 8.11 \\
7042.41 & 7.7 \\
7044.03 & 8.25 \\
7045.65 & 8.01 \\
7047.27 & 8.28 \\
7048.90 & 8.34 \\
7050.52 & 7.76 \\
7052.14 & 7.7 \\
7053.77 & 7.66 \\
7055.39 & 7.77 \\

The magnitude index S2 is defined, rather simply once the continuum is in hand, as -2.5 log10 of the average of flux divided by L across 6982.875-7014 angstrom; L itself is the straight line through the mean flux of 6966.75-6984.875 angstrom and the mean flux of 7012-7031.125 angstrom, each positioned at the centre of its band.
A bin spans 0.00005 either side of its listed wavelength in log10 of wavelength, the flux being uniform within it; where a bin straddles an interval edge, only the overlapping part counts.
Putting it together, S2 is 0.01 mag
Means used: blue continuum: 7.83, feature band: 7.68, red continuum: 7.62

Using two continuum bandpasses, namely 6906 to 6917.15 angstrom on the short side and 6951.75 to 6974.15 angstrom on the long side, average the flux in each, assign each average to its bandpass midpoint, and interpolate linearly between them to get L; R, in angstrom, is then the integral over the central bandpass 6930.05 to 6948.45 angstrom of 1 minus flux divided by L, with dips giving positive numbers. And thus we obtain 0.18 angstrom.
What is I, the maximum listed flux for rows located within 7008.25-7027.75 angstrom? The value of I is 7.83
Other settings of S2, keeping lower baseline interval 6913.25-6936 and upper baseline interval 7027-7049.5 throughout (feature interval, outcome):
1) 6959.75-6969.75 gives -0.032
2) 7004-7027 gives 0.035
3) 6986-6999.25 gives 0.007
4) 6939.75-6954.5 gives 0.008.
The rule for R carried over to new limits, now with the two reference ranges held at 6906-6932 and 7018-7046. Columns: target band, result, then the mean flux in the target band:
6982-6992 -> 0.0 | 7.74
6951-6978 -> -0.3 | 7.88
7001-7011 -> 0.2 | 7.56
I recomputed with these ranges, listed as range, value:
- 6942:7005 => 8.42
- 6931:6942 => 7.96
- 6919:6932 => 8.12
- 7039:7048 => 8.28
